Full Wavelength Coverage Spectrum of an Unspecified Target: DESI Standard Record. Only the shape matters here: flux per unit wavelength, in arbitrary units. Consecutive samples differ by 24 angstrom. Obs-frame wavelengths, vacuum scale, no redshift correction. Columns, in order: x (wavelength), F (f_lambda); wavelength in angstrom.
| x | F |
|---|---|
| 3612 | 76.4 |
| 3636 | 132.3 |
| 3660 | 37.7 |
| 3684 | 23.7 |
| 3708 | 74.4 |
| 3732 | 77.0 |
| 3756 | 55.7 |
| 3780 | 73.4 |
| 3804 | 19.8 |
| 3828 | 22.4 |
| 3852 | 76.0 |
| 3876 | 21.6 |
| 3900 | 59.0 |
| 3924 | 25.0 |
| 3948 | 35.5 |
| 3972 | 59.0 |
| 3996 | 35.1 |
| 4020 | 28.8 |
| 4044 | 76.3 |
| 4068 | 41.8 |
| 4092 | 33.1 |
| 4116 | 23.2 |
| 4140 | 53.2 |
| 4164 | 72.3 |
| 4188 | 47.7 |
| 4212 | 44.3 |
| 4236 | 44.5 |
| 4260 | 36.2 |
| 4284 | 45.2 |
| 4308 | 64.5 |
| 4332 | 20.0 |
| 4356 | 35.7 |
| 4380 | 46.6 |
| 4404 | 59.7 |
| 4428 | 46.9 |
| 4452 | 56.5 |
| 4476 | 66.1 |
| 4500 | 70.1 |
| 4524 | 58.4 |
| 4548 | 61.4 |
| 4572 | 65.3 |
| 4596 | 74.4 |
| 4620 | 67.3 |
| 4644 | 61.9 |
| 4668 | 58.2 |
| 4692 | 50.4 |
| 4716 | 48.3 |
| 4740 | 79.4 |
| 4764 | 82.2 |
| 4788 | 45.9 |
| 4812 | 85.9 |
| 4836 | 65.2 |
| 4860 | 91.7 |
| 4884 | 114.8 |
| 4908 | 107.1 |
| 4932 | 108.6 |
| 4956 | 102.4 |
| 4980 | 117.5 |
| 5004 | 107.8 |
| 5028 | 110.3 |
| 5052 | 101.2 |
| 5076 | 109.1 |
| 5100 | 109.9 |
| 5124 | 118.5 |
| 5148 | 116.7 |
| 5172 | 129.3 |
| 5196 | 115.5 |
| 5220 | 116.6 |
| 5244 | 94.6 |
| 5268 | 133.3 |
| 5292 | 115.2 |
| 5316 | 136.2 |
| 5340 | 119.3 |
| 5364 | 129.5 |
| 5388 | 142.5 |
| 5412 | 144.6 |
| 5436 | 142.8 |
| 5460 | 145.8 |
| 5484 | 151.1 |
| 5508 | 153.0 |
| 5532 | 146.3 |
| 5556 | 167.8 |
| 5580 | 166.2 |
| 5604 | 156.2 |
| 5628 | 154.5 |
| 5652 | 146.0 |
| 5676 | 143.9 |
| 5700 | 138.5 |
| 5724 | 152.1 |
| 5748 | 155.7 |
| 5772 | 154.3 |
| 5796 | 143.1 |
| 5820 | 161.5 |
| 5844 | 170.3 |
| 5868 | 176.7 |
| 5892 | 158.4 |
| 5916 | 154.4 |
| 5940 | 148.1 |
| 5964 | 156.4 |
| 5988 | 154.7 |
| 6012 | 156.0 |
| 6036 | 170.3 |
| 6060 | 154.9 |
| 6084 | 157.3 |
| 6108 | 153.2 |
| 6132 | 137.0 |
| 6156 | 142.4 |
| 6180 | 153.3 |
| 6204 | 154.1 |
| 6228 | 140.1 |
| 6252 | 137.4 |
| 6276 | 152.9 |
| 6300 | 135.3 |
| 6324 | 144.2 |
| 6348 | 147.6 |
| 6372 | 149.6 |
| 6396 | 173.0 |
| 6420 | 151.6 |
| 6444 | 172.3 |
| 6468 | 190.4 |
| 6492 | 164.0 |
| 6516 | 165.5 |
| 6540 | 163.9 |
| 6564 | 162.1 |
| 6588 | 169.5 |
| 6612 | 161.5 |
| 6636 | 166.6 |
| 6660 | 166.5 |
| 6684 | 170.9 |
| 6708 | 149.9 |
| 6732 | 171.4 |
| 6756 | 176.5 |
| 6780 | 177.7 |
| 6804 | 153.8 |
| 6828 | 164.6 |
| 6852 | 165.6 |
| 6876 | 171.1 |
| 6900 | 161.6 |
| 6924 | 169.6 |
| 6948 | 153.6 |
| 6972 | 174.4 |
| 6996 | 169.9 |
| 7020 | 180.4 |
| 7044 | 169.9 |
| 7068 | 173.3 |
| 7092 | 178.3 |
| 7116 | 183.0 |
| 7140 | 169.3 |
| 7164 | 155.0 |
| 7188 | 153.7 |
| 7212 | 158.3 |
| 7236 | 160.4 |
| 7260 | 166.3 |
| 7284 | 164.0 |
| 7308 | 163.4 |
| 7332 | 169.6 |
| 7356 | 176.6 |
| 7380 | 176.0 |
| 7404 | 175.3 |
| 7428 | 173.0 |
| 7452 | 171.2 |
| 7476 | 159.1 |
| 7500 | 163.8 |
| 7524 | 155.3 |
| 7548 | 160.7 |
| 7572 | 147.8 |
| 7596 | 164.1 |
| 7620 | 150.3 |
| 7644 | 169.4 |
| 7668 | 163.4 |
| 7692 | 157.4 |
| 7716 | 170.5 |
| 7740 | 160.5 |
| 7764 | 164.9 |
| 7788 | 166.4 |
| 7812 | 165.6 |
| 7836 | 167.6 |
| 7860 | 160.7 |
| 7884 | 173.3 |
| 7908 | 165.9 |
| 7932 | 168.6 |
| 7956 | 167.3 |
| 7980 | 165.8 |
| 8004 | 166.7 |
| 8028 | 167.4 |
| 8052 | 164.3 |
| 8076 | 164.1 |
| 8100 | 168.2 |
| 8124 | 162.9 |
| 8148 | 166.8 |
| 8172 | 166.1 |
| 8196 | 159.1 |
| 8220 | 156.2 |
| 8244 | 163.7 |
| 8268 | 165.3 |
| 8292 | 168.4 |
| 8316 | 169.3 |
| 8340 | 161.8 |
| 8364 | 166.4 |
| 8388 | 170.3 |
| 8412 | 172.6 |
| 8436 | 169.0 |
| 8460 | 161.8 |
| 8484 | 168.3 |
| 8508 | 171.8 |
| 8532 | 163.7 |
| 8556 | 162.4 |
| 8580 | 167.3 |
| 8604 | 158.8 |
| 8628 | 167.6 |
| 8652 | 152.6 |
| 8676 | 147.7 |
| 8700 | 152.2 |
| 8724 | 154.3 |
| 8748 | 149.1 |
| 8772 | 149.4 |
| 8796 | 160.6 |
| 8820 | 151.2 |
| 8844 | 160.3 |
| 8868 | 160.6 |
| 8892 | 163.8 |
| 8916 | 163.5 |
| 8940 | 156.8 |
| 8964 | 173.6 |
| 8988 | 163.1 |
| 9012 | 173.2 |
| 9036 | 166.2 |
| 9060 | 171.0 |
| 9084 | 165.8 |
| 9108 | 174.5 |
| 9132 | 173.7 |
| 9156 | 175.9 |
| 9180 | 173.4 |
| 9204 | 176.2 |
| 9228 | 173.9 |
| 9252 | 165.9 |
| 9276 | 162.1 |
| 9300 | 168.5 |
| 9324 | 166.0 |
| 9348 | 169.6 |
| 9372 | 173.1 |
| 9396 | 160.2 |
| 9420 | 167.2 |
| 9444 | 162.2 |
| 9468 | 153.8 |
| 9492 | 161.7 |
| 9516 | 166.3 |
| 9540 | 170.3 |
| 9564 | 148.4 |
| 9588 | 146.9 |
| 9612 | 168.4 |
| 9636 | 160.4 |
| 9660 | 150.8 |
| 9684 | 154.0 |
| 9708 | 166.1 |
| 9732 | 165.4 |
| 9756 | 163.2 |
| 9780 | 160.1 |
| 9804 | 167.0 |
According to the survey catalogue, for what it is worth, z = 0.217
